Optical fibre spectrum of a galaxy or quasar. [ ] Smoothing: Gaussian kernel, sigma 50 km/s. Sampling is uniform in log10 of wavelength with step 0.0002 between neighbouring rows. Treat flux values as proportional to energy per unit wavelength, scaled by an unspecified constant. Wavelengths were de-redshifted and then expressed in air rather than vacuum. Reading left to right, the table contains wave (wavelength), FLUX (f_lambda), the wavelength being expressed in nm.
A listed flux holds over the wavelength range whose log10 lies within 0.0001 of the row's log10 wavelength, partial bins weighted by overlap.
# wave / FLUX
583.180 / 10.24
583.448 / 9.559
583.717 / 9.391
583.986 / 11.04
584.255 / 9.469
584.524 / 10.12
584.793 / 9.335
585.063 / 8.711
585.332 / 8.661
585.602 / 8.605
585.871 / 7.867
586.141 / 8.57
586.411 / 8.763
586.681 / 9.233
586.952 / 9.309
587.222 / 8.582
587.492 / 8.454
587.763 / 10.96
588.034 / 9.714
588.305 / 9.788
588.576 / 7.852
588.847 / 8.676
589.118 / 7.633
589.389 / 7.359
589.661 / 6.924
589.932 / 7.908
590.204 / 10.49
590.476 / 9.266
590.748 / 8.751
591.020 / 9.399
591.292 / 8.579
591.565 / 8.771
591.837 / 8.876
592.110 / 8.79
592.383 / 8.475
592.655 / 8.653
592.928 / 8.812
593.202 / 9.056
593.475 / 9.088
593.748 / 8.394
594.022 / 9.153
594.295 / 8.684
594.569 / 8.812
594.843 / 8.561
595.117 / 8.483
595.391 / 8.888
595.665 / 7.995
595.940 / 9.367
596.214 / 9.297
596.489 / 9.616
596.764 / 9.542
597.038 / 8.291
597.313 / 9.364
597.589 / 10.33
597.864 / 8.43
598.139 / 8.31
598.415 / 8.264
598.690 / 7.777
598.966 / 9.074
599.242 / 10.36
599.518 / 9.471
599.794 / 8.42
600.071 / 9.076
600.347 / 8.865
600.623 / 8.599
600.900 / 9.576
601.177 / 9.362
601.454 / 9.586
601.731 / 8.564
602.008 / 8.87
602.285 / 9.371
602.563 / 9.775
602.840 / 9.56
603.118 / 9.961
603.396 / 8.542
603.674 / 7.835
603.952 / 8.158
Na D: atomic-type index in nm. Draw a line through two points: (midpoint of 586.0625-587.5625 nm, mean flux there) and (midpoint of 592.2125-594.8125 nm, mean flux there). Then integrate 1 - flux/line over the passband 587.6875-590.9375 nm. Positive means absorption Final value 0.028 nm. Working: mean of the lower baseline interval 8.84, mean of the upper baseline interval 8.78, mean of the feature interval 8.75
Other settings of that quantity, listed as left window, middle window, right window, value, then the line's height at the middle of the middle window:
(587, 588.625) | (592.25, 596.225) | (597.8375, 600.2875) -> 0.11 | 9.03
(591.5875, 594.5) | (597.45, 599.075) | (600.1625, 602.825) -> 0.06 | 9.04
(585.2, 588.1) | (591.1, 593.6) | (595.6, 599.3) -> 0.05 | 8.97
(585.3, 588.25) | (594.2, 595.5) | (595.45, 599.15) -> 0.04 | 8.94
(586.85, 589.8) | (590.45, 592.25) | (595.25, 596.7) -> -0.02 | 8.81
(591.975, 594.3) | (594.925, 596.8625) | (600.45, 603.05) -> -0.01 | 8.95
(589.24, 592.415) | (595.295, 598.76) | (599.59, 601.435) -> 0.00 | 8.89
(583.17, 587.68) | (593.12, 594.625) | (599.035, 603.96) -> 0.05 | 9.15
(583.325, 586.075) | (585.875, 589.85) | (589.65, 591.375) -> 0.18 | 9.06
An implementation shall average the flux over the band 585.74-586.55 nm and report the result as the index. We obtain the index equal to 8.41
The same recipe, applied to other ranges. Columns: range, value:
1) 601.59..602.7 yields 9.14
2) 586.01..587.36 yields 8.89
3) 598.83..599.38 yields 9.72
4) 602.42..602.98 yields 9.66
